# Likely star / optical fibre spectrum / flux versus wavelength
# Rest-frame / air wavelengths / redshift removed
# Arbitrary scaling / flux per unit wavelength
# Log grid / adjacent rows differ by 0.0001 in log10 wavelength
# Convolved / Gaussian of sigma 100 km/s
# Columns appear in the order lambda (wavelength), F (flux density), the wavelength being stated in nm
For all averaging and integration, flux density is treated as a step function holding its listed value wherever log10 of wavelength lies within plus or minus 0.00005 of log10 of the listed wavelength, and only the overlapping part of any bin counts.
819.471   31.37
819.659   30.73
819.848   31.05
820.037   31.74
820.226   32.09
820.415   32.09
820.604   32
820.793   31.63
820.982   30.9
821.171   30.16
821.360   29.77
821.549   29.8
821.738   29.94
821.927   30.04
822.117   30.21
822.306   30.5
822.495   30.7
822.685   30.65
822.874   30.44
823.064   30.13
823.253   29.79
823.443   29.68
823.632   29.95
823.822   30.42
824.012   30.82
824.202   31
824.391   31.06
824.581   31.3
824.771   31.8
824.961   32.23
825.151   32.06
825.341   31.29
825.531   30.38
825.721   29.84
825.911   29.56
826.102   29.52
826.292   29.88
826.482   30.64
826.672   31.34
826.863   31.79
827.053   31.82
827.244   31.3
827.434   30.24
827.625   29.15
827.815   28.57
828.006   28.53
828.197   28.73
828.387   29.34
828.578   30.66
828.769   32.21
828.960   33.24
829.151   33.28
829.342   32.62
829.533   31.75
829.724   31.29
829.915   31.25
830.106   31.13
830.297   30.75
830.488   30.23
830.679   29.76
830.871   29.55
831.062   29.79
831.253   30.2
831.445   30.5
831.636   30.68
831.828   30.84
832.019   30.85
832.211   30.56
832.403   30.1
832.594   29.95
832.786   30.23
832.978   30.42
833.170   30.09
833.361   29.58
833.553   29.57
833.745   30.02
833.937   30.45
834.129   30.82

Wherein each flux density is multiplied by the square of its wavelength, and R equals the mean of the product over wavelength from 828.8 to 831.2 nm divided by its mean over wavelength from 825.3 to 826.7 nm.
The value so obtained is 1.04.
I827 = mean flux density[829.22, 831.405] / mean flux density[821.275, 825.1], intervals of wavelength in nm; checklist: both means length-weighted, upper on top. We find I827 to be 1.01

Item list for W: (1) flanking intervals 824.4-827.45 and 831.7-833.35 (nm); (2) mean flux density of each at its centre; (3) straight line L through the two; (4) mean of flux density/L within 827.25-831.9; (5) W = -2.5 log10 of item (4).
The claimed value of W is 0.00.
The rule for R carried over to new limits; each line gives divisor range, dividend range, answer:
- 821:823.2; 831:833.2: 1.03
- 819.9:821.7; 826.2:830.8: 1.01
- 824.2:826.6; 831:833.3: 1.00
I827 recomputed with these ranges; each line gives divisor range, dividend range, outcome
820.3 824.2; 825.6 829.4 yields 1.00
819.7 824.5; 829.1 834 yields 1.00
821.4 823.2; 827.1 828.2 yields 0.98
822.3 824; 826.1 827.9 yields 1.01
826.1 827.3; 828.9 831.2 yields 1.01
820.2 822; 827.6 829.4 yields 0.99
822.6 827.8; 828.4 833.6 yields 1.00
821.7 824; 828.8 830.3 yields 1.06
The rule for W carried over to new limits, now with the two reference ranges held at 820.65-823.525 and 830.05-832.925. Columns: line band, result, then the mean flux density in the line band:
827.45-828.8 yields 0.030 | 29.5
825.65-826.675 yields 0.011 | 30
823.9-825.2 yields -0.039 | 31.4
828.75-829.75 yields -0.074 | 32.5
